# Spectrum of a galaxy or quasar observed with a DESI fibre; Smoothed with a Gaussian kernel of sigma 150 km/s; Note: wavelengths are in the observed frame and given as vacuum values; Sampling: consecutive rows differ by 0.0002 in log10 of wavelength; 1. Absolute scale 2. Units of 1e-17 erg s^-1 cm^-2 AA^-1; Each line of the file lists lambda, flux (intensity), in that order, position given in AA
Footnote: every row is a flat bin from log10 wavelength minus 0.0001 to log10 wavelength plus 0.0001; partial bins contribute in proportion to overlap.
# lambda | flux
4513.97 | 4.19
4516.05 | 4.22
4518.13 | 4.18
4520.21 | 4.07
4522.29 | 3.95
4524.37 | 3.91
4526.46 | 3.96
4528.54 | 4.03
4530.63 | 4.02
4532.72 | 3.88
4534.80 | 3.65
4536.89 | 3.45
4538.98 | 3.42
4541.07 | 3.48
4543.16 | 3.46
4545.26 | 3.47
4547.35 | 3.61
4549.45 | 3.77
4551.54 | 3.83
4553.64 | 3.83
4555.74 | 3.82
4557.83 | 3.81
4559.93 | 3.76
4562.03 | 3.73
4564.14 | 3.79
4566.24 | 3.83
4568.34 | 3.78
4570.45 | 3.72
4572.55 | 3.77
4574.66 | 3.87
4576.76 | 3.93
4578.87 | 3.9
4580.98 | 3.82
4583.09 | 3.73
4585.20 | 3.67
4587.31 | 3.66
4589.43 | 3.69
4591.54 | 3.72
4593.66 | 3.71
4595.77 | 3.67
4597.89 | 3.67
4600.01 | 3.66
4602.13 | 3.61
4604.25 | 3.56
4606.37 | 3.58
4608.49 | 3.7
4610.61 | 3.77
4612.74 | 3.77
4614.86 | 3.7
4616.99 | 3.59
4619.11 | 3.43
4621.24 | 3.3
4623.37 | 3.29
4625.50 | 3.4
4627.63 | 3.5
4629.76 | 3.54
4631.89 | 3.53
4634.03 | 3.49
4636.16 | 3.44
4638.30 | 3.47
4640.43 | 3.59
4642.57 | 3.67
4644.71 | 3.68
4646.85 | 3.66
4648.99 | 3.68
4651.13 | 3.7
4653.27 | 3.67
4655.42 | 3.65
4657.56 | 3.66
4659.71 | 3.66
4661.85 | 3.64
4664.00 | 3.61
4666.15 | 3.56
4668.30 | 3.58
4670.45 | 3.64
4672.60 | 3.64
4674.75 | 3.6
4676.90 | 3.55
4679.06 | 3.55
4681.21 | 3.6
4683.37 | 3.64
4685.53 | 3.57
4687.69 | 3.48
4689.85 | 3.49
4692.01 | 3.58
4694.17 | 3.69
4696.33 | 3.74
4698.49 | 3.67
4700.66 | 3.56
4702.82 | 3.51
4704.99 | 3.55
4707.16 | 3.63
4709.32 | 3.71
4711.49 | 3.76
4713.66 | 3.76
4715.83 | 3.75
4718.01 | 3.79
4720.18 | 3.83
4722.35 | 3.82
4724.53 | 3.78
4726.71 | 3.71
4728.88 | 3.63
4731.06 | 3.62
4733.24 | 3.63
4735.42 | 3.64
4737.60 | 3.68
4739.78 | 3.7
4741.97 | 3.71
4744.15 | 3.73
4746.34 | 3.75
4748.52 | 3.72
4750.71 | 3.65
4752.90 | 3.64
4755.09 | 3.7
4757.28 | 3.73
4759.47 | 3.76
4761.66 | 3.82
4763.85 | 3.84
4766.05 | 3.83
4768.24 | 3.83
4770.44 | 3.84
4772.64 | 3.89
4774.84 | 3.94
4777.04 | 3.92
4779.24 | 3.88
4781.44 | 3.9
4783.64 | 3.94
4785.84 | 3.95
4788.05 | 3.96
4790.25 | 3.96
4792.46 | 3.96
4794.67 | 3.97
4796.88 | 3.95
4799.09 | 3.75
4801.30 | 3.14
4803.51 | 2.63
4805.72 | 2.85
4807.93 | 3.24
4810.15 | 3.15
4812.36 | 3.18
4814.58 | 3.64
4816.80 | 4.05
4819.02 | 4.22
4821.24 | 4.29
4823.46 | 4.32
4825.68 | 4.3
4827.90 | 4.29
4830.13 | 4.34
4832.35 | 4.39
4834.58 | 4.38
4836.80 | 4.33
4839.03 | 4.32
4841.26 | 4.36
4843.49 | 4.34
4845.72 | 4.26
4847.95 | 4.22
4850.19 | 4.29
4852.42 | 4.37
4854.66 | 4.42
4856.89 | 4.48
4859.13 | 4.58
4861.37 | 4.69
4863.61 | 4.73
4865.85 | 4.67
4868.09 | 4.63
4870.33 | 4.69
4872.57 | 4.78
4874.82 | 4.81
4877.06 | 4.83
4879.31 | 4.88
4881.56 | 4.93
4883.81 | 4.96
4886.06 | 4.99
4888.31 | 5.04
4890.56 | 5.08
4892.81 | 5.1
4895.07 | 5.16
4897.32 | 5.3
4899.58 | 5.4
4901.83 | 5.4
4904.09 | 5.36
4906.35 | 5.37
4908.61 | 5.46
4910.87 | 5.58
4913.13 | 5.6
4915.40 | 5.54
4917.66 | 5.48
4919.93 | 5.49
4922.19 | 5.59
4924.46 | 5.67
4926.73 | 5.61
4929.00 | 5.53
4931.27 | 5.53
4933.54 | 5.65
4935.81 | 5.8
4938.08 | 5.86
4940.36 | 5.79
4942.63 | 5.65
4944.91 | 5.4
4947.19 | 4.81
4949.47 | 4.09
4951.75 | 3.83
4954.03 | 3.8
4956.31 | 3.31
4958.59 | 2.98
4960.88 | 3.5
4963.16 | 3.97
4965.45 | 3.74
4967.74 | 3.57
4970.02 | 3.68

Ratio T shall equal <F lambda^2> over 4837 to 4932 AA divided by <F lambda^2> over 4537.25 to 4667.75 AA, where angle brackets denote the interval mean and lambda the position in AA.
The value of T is 1.5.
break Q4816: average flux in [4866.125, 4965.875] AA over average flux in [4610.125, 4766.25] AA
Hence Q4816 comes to 1.4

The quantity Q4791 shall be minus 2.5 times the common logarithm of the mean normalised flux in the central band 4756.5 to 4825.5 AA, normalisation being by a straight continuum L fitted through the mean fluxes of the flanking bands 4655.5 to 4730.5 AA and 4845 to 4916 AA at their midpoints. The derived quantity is 0.15 mag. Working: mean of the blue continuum 3.65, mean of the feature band 3.76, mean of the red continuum 4.93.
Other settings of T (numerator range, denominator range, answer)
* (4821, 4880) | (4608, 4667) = 1.37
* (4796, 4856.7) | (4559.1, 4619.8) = 1.18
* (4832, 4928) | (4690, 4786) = 1.40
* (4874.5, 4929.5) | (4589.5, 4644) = 1.67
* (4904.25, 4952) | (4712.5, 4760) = 1.58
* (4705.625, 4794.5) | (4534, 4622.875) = 1.11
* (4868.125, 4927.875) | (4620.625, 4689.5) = 1.62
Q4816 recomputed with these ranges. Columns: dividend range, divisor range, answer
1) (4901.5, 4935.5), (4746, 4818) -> 1.50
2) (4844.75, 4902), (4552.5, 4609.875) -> 1.28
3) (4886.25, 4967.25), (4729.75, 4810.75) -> 1.36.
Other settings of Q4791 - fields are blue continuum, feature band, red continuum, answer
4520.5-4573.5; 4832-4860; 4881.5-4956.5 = 0.14 mag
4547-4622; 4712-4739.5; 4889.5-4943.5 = 0.20 mag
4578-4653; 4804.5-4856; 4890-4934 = 0.21 mag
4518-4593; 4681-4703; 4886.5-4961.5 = 0.19 mag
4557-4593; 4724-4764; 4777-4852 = 0.05 mag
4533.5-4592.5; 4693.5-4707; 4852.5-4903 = 0.17 mag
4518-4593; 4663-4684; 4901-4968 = 0.15 mag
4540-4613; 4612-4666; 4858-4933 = 0.12 mag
